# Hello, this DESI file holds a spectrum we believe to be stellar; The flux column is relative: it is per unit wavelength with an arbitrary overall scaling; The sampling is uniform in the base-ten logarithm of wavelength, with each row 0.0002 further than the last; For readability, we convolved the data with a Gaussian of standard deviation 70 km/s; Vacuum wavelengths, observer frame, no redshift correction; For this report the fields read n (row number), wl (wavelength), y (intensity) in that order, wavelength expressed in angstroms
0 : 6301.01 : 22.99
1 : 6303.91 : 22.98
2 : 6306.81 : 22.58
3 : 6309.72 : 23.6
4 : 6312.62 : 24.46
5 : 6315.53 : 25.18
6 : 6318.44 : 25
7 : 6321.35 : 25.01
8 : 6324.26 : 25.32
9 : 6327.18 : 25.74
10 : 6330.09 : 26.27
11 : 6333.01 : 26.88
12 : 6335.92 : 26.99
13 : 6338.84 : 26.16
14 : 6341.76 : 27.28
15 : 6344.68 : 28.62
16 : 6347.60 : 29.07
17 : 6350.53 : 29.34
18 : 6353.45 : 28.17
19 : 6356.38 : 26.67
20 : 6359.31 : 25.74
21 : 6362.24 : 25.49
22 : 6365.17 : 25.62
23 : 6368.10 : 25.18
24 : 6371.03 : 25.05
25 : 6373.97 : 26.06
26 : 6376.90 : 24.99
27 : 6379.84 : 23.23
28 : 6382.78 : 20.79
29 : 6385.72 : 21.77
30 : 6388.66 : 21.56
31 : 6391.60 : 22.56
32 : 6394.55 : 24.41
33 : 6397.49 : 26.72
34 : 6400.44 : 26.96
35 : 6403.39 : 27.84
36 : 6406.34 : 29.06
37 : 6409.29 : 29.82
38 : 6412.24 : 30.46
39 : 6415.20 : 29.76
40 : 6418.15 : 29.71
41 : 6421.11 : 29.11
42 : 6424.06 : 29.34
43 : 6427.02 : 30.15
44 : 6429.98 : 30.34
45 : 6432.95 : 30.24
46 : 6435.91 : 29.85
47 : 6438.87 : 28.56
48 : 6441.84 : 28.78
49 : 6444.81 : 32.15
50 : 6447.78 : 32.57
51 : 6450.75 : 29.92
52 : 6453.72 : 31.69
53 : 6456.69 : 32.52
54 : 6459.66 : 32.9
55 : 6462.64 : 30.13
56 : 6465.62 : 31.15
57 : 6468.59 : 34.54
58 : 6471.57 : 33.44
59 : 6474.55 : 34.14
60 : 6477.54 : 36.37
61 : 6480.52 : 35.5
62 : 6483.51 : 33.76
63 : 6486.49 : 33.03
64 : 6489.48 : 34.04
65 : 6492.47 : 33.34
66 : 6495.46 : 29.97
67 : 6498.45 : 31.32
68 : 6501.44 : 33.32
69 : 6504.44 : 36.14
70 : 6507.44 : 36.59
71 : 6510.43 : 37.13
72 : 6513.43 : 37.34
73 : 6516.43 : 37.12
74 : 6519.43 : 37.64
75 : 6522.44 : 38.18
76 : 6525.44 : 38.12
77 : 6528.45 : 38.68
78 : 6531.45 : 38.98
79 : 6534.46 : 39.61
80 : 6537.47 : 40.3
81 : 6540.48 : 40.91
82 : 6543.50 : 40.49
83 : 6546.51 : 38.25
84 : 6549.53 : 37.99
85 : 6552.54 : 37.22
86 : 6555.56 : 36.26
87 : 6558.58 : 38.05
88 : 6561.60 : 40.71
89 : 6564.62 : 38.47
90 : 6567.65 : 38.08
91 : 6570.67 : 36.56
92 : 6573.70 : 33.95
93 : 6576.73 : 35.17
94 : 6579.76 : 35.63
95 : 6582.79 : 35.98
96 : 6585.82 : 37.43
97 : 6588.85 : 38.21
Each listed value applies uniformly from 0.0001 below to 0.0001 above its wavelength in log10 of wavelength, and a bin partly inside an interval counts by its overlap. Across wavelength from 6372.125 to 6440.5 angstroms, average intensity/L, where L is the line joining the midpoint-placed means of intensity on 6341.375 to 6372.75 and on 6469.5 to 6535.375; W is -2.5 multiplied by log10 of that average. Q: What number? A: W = 0.107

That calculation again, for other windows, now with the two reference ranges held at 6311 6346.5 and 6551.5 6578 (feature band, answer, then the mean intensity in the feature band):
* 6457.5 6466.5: 0.03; 31.5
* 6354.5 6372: 0.08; 25.7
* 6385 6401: 0.21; 23.9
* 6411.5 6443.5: 0.04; 29.7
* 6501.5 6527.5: -0.07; 37.1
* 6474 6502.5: 0.00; 33.5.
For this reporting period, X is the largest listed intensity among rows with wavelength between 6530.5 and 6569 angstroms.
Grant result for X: 40.91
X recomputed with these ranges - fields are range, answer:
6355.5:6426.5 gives 30.46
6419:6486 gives 36.37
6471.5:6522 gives 37.64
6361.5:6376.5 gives 26.06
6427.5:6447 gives 32.15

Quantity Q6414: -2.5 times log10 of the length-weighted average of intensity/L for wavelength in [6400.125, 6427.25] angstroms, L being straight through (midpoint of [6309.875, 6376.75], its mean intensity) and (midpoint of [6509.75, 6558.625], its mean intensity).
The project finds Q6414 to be 0.05 mag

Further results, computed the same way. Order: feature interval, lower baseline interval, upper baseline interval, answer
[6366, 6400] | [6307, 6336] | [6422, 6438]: 0.16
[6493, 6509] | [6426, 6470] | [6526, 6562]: 0.06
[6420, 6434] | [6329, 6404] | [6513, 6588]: 0.00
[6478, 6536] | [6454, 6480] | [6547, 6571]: -0.02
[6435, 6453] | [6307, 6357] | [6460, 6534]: 0.07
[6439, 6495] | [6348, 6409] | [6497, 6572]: -0.01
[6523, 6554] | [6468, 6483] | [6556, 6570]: -0.05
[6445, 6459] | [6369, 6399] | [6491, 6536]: -0.05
